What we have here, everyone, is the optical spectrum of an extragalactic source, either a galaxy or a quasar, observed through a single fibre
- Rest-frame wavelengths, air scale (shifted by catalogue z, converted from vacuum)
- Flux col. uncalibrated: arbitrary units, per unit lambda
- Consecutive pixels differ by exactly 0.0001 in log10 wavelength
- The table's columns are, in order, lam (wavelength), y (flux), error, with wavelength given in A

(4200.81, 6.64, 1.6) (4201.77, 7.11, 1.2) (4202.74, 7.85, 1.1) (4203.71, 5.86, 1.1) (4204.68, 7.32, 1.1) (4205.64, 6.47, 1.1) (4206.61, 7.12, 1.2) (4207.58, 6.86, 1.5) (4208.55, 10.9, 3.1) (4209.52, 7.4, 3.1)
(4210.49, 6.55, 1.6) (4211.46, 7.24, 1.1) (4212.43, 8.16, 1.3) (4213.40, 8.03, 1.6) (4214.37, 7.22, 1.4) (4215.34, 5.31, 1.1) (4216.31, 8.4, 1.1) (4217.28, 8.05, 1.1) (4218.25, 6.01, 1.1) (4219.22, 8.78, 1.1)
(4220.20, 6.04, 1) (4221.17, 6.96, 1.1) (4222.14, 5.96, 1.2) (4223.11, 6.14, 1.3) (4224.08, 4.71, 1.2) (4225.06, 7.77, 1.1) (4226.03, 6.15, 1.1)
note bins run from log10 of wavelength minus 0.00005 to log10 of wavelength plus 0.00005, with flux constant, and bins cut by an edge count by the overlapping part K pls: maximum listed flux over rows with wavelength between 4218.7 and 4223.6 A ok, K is 8.78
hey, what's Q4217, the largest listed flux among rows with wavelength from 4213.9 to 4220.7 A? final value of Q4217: 8.78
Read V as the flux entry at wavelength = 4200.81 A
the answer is 6.64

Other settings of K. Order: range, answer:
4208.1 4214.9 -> 10.9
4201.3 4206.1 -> 7.85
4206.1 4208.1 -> 7.12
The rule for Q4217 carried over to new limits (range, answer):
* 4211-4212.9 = 8.16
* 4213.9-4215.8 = 7.22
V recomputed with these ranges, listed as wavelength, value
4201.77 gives 7.11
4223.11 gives 6.14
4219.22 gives 8.78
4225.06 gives 7.77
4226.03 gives 6.15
